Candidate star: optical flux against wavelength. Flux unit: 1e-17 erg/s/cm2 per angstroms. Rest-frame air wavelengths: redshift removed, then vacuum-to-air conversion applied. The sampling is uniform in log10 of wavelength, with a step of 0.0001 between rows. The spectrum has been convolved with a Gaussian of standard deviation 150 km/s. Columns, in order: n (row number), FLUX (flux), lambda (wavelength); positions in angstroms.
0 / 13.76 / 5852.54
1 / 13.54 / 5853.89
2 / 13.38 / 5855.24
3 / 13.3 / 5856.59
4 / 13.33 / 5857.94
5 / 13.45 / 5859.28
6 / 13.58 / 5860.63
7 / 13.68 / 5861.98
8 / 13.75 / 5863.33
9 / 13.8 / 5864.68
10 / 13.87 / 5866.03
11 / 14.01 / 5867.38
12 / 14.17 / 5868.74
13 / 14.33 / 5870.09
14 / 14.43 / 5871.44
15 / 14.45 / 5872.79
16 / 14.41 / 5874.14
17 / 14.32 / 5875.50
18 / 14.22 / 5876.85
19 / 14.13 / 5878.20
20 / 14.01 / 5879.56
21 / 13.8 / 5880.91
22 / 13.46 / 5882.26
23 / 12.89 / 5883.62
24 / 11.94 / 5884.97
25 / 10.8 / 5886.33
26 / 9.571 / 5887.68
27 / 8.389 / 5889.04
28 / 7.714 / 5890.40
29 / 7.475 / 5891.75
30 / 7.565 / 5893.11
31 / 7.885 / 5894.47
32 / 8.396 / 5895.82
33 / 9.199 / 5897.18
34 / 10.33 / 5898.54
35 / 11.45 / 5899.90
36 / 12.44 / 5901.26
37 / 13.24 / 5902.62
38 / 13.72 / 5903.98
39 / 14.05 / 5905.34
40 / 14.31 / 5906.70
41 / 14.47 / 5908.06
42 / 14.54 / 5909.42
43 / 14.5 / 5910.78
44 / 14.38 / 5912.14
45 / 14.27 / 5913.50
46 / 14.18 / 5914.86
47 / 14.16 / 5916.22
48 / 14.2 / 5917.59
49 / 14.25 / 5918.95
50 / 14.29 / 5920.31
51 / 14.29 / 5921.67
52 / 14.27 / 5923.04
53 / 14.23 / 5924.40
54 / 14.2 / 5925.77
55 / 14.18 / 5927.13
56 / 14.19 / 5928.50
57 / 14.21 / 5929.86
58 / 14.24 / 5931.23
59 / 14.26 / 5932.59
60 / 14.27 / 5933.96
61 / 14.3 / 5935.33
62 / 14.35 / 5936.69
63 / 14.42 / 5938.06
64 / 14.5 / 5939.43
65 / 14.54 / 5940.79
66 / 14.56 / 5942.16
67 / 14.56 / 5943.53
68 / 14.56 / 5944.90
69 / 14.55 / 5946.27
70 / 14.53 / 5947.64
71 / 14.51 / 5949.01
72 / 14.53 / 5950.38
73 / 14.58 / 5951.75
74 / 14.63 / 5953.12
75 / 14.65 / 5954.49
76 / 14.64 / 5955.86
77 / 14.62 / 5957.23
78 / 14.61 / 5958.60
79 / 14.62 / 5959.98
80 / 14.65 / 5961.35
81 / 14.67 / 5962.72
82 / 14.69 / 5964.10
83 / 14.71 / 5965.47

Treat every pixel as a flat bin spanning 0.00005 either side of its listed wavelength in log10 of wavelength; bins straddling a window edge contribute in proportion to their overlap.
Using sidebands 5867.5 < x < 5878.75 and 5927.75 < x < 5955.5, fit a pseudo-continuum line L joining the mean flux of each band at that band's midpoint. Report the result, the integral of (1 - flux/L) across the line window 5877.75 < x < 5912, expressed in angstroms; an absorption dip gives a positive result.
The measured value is 6.5 angstroms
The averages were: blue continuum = 14.3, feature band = 11.6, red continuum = 14.4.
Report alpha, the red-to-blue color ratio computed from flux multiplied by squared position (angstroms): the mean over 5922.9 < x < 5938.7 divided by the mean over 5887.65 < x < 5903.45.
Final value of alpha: 1.52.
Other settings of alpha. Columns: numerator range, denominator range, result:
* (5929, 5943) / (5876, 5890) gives 1.19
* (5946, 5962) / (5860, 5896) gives 1.22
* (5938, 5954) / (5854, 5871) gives 1.09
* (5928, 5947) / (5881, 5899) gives 1.50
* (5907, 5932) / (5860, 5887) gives 1.06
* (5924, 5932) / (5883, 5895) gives 1.54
